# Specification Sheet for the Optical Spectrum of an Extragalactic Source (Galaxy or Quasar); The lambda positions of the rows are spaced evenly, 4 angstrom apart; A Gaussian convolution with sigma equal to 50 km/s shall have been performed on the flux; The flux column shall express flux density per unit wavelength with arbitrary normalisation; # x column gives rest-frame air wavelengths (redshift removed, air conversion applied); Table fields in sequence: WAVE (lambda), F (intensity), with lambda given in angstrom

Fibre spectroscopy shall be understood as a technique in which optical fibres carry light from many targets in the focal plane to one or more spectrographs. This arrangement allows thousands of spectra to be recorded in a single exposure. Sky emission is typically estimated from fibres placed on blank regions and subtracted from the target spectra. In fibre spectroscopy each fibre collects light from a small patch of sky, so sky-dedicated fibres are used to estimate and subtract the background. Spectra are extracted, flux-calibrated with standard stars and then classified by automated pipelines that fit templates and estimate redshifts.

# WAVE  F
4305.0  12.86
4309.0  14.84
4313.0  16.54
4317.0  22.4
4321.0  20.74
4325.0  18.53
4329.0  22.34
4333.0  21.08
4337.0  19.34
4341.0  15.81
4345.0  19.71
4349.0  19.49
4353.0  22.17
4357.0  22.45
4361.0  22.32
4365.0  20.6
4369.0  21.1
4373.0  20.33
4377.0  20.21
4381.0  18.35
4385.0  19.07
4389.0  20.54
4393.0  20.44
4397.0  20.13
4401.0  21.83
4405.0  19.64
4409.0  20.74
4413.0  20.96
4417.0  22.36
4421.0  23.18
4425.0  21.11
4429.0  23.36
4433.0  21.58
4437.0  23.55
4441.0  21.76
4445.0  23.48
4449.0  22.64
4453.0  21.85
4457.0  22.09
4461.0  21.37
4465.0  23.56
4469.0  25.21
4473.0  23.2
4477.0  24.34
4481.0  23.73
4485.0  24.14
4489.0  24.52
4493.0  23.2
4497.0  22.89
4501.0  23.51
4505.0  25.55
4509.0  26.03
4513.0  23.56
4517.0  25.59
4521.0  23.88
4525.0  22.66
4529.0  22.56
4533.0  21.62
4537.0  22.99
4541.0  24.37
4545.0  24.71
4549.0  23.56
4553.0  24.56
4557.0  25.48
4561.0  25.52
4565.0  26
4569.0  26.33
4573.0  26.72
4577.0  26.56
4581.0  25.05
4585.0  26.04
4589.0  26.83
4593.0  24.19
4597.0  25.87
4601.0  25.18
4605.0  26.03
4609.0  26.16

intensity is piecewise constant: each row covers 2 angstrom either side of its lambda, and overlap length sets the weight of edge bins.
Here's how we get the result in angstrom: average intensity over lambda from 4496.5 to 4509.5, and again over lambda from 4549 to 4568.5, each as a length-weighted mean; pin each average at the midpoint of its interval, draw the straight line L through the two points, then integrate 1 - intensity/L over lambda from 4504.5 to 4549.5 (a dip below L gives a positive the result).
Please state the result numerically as 1.7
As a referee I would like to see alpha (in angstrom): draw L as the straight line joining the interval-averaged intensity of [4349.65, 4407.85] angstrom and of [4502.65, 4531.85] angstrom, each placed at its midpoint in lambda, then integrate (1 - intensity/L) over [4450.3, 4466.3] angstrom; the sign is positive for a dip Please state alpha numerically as 0.3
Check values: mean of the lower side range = 20.6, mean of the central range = 22.2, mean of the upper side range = 24.2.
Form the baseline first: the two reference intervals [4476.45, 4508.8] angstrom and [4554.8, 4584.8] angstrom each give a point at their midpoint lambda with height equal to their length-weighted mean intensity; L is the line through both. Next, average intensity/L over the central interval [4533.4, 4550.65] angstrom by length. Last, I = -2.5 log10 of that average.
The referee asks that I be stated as 0.07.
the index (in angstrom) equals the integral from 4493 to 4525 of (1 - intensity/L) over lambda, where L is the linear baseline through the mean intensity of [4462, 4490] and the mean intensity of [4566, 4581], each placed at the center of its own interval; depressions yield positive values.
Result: 0.7 angstrom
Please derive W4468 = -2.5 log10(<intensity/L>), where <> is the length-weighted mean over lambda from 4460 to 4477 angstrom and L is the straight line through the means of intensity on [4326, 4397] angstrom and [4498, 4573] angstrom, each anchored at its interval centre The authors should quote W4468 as -0.04 mag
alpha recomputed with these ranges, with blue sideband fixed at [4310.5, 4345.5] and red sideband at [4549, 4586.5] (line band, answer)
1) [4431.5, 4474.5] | 0.0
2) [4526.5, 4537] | 1.0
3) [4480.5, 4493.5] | -0.2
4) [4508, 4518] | -0.3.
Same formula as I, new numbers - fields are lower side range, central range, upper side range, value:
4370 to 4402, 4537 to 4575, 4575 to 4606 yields -0.02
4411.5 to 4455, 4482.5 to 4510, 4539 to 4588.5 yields -0.01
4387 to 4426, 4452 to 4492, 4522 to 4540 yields -0.07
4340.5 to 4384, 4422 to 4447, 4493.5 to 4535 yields -0.03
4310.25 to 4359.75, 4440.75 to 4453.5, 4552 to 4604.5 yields 0.00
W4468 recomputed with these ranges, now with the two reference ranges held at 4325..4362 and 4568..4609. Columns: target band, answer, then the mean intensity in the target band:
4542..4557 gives 0.02 mag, 24.4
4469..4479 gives -0.03 mag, 24.1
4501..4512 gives -0.05 mag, 25.2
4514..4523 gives -0.01 mag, 24.6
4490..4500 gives 0.02 mag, 23.2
